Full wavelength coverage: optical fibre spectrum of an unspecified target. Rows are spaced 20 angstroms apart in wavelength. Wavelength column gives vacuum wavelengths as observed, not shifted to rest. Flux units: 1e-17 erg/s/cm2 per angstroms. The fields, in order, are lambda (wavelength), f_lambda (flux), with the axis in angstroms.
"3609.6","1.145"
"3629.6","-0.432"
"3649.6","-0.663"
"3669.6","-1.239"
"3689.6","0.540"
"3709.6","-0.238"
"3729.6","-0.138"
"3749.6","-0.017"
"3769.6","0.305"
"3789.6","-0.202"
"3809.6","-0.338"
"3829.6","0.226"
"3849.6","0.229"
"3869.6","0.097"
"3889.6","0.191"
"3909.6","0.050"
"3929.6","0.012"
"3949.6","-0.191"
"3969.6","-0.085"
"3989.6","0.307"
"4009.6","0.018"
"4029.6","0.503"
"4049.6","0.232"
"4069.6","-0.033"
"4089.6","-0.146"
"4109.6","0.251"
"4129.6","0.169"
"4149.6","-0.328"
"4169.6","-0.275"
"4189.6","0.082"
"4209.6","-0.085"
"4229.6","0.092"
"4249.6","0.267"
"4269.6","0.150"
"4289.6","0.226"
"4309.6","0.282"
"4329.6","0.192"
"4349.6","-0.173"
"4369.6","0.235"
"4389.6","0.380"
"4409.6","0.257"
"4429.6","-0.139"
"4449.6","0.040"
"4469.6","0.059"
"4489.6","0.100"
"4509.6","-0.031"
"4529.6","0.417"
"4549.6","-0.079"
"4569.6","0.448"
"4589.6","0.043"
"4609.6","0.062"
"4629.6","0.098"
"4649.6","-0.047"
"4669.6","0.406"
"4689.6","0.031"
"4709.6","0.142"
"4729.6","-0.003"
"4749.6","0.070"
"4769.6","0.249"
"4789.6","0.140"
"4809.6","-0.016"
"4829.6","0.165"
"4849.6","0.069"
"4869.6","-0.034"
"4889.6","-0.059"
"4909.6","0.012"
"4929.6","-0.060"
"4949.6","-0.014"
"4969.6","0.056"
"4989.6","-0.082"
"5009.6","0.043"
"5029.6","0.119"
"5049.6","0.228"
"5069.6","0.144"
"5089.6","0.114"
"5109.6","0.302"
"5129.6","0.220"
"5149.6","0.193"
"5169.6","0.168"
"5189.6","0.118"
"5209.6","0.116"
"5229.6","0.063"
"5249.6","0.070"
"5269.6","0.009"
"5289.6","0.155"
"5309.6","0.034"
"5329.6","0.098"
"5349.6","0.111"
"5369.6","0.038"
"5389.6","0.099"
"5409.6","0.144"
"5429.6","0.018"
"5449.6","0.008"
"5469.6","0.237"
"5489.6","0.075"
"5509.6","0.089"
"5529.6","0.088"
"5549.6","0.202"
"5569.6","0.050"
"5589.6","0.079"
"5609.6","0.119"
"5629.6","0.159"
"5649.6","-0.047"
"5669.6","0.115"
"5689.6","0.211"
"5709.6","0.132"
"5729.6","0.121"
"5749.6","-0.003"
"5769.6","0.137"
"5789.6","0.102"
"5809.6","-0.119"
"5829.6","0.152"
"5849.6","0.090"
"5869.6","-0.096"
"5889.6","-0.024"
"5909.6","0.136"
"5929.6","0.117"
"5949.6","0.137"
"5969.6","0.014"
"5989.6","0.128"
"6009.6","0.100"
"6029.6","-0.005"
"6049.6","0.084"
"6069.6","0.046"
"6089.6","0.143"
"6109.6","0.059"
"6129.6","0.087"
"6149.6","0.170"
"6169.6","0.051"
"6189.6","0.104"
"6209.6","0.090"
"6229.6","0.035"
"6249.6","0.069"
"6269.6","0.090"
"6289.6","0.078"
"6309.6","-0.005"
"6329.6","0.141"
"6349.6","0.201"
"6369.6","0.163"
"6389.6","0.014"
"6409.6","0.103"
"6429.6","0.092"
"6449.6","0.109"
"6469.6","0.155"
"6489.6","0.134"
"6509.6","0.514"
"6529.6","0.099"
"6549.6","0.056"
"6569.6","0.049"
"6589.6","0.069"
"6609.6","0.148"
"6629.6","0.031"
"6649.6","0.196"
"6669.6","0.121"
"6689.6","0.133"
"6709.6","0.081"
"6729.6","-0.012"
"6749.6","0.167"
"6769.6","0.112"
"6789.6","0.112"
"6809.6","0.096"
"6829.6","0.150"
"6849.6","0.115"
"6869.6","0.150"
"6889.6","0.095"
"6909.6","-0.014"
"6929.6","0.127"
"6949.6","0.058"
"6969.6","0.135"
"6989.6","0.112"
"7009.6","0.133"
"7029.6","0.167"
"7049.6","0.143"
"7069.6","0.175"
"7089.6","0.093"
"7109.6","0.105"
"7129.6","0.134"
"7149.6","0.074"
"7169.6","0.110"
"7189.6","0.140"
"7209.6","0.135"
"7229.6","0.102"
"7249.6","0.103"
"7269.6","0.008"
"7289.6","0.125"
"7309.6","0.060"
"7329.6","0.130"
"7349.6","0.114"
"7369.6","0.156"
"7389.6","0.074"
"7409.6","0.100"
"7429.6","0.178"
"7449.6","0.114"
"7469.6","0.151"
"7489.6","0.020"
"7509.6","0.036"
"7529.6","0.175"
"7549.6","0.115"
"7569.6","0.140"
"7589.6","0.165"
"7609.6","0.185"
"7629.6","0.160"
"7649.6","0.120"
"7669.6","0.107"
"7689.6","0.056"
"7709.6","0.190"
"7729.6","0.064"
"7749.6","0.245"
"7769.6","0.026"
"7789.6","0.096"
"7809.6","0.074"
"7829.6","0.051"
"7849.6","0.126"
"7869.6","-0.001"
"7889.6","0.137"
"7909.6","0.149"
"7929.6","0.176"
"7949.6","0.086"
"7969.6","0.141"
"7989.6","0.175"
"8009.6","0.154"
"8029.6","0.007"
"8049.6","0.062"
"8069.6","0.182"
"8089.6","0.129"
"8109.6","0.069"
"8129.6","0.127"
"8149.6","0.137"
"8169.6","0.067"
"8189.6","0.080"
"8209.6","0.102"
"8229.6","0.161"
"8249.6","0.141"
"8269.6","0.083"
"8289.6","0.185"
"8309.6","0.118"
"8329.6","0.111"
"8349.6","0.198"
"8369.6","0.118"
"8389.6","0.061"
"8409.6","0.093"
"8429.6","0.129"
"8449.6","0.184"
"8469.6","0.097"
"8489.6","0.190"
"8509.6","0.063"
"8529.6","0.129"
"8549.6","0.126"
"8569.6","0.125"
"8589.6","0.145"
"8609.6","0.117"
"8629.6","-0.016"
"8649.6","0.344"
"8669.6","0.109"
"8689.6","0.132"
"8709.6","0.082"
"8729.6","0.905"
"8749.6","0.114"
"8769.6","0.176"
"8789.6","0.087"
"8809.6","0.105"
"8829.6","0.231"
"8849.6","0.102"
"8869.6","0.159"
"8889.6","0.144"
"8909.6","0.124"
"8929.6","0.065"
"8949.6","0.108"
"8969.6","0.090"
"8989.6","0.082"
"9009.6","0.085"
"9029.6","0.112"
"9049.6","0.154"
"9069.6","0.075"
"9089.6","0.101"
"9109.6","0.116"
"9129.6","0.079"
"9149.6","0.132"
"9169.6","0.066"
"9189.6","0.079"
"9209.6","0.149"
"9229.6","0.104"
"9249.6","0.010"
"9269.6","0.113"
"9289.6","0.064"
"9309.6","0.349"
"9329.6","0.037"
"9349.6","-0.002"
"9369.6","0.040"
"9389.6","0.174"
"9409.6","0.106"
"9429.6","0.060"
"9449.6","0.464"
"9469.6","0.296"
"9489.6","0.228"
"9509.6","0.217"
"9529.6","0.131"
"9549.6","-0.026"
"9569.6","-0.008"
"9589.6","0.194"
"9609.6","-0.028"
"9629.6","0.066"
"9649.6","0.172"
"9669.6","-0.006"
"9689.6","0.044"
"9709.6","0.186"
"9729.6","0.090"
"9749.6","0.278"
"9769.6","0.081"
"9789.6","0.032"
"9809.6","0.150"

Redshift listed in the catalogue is 0.744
